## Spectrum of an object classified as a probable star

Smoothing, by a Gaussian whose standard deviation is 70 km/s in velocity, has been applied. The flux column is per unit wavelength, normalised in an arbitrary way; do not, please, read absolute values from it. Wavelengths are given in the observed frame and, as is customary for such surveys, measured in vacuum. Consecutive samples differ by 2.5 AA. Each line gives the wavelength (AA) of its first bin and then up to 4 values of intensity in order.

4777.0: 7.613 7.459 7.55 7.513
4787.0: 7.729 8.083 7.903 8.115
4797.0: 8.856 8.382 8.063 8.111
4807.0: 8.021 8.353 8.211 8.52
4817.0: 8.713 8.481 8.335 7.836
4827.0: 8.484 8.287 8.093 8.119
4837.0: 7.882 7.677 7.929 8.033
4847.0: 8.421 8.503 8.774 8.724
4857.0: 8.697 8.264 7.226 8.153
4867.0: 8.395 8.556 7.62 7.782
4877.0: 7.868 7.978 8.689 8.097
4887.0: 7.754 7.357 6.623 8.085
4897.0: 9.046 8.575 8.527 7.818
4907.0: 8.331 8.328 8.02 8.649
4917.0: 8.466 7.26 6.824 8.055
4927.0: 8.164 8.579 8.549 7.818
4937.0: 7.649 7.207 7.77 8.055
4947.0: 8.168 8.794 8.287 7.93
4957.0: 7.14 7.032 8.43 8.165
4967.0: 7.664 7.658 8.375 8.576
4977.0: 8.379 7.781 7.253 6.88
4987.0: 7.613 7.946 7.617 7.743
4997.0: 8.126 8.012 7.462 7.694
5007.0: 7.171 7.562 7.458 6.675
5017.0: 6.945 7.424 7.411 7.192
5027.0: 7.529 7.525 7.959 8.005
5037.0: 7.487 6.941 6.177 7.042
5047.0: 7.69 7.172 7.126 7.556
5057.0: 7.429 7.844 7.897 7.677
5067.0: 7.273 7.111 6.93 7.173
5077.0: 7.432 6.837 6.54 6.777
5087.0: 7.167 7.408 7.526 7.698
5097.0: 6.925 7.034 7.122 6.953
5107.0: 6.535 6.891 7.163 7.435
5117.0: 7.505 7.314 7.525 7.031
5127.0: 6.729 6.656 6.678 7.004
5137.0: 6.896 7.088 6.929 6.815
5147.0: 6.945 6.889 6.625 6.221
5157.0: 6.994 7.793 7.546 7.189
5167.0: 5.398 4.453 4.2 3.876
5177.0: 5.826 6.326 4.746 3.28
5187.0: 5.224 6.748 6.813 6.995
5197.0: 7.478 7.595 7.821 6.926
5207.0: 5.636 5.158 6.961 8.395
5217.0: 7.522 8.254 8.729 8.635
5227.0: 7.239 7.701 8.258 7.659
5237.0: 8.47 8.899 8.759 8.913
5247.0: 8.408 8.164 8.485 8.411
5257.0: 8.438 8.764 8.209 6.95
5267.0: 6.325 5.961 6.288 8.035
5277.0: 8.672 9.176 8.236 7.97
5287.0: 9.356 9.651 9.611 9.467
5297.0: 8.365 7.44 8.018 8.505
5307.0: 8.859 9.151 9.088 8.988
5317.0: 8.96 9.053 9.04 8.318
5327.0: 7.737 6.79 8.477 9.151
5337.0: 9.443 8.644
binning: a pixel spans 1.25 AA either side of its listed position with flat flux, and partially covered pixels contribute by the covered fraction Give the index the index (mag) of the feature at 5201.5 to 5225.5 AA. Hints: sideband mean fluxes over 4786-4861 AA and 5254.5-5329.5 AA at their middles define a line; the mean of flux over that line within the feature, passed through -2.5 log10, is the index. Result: 0.13 mag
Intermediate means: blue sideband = 8.25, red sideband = 8.34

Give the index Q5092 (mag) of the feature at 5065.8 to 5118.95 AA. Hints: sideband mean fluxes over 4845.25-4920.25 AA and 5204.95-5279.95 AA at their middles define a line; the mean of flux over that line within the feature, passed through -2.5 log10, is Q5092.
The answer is 0.12 mag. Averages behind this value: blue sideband 8.16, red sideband 7.83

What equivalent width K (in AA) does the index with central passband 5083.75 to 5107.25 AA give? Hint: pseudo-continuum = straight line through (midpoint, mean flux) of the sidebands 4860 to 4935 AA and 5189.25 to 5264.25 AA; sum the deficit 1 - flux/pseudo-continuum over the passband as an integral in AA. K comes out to 2.3 AA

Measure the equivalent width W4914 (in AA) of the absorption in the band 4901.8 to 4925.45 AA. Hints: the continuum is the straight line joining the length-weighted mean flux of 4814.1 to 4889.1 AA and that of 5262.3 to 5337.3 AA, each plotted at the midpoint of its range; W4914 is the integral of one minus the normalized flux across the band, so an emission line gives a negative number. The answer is 0.6 AA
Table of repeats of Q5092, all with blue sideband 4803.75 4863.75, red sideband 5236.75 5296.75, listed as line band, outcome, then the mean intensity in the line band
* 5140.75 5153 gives 0.21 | 6.84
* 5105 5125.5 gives 0.16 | 7.17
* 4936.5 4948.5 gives 0.06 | 7.8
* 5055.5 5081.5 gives 0.13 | 7.34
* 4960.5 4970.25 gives 0.04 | 7.97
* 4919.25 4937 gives 0.05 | 7.91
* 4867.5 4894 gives 0.05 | 7.86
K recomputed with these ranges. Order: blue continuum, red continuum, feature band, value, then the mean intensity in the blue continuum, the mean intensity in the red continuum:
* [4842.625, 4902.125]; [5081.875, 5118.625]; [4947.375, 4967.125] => -0.47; 8.15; 7.13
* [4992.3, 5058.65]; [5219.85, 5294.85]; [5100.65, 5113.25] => 1.26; 7.41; 8.25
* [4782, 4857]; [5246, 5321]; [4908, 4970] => 2.25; 8.21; 8.37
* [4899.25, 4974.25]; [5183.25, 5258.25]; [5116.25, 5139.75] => 2.01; 8.01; 7.53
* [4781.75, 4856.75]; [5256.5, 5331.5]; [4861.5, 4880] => 0.54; 8.21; 8.31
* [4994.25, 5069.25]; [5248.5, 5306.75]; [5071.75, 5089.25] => 1.33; 7.43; 8.21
